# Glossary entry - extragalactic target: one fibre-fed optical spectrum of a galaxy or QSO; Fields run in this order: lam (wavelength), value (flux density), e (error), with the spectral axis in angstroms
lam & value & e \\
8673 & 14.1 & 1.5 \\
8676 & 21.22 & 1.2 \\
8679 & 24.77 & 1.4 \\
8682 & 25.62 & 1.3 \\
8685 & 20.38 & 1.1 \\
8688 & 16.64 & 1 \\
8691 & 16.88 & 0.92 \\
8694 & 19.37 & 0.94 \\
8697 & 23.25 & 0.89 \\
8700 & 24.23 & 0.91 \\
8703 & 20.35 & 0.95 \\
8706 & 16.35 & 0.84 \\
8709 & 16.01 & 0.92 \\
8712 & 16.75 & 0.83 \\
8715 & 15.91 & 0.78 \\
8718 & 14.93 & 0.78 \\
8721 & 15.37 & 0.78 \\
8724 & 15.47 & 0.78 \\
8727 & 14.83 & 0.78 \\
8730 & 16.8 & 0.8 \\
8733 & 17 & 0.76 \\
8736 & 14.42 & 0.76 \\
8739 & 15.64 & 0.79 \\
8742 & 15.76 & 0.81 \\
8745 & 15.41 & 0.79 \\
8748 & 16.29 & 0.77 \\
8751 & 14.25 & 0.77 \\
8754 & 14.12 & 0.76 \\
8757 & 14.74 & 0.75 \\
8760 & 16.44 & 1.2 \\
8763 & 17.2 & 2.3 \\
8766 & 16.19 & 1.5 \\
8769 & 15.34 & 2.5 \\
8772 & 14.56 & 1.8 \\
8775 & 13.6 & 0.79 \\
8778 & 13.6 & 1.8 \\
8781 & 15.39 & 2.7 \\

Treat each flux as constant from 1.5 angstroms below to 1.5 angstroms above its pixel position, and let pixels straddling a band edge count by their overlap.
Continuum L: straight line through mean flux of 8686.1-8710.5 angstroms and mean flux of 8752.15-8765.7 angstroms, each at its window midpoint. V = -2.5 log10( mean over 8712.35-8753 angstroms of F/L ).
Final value 0.11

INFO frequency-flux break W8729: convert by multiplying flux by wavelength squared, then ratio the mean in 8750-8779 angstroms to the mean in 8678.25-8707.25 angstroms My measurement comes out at 0.74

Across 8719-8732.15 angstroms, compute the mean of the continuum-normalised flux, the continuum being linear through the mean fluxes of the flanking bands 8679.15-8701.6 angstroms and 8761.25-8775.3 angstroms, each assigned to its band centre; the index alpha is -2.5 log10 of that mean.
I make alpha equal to 0.19 mag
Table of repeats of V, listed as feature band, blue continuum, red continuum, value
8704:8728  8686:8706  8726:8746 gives 0.13 mag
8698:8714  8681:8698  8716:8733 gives -0.04 mag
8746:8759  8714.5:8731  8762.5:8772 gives 0.06 mag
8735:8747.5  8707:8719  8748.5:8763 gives 0.00 mag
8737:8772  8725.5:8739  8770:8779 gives -0.05 mag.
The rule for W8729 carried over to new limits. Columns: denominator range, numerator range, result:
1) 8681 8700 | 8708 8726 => 0.77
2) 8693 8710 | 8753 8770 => 0.80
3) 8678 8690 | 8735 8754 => 0.72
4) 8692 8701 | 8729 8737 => 0.74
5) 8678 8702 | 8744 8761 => 0.72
